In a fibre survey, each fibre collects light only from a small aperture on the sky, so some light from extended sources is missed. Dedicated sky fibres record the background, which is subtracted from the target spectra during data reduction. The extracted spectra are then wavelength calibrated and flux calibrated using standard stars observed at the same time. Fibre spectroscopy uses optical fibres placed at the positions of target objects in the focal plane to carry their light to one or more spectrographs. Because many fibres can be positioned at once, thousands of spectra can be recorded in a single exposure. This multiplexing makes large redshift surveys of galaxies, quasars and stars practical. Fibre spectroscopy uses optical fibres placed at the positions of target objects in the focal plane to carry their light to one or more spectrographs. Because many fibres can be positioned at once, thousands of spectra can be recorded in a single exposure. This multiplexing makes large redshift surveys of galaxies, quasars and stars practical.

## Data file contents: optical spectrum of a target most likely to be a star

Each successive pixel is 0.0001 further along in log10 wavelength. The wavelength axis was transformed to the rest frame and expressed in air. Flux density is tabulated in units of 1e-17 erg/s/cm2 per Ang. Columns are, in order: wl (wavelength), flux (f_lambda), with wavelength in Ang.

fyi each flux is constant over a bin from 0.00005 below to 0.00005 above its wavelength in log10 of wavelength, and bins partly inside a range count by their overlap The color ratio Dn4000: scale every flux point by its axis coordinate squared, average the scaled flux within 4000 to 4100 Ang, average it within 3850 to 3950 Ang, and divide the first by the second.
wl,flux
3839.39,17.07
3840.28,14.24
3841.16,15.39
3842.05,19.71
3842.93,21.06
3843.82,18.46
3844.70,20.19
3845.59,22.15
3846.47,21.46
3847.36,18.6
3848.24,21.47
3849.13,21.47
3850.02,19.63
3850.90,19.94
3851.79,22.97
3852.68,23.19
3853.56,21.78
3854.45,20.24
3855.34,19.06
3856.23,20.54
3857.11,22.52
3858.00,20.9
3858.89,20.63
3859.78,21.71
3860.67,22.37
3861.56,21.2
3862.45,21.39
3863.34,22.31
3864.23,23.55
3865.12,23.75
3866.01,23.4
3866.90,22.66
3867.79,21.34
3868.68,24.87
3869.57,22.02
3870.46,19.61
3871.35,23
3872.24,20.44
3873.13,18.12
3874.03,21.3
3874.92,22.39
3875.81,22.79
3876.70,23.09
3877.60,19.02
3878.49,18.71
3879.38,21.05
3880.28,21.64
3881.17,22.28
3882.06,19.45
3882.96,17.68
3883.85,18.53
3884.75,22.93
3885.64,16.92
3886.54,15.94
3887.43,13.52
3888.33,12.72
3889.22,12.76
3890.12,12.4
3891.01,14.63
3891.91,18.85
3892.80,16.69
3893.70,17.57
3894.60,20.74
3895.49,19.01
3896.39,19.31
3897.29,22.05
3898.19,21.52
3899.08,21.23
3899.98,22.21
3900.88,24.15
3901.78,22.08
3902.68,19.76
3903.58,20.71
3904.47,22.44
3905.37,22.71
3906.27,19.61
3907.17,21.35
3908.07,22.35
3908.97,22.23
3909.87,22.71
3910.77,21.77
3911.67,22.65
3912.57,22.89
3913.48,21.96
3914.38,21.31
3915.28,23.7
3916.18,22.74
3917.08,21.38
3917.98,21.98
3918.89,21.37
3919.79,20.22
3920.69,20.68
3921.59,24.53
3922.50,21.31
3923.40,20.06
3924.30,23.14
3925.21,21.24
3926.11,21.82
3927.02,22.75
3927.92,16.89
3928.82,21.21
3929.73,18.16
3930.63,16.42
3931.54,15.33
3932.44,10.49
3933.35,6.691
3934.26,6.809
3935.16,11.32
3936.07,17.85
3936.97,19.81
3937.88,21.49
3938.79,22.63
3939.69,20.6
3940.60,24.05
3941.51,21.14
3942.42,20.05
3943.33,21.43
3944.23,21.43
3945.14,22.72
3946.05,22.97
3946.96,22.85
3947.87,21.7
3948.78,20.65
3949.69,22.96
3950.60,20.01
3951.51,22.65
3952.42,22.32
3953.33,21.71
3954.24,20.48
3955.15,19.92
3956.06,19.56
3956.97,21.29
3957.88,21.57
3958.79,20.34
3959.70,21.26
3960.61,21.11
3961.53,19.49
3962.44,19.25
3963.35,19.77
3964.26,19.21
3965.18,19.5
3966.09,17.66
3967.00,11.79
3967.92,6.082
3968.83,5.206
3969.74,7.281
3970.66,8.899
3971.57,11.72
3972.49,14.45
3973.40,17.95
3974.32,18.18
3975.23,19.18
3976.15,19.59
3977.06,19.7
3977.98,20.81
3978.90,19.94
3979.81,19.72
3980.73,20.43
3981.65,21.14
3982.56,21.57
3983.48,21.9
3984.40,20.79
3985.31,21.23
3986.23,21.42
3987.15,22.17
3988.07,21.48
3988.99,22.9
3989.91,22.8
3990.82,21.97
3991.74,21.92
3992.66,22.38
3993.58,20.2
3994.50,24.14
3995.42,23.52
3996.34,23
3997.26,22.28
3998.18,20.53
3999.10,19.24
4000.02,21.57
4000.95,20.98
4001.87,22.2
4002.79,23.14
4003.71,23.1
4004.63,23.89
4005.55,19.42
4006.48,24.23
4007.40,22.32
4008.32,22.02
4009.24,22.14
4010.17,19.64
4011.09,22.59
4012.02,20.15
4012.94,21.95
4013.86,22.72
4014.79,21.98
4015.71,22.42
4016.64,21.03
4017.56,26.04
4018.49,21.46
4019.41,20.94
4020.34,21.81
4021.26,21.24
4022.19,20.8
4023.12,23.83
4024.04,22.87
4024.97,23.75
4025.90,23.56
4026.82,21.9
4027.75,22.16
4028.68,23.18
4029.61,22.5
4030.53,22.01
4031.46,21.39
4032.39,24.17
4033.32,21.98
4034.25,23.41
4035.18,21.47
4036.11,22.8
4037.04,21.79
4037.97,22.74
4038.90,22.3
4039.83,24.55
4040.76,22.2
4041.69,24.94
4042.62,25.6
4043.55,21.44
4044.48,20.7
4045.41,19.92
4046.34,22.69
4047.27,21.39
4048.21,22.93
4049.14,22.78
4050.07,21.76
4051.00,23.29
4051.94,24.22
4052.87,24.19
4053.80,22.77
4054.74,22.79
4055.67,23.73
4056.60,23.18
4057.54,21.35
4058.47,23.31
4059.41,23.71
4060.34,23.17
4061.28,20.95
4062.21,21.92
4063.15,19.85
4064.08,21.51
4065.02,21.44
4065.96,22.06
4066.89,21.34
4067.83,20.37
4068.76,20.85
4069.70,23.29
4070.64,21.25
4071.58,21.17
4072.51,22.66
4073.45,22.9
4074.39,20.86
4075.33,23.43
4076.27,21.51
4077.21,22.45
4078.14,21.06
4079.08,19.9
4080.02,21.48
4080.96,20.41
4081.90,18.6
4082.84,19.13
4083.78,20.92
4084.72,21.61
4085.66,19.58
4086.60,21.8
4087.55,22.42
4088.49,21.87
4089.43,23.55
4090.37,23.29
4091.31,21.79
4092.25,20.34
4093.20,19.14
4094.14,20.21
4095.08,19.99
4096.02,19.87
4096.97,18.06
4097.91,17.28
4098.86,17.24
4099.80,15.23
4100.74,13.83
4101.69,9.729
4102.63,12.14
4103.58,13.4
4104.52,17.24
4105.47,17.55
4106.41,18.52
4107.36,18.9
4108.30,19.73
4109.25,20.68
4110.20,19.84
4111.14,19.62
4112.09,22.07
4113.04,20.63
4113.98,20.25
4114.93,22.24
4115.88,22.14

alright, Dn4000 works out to 1.16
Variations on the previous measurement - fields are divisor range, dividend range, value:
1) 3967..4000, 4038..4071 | 1.22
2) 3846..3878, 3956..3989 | 0.89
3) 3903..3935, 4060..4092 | 1.16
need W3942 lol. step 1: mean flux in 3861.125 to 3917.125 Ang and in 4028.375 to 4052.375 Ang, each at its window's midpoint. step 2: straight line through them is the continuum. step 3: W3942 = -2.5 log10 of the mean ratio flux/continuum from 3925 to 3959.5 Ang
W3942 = 0.091 mag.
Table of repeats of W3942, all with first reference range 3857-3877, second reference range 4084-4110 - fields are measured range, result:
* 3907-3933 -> 0.02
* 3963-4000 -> 0.08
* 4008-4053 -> -0.14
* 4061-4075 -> -0.13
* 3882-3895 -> 0.29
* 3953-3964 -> 0.01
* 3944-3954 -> -0.06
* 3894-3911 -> 0.00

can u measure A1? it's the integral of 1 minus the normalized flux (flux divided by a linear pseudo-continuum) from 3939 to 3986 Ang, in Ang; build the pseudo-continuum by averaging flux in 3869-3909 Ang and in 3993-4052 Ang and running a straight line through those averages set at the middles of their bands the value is 4.4 Ang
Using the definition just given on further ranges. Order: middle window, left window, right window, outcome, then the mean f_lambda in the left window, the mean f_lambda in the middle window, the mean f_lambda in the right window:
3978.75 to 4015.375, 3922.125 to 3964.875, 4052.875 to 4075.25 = -1.77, 19.7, 21.8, 22.1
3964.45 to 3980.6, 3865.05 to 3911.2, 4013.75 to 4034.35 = 4.69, 20.2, 15.3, 22.5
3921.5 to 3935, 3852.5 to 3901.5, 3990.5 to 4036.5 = 2.25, 20.2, 17.5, 22.2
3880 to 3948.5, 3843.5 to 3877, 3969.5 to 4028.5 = 4.99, 21.5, 19.8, 21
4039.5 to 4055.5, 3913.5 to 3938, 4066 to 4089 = -1.53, 18.9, 22.8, 21.3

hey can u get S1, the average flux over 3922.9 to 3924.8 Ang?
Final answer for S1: 21.6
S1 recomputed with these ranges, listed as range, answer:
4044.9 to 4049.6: 21.9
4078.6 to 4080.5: 20.7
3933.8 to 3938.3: 15.4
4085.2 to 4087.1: 20.6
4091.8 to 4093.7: 19.7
